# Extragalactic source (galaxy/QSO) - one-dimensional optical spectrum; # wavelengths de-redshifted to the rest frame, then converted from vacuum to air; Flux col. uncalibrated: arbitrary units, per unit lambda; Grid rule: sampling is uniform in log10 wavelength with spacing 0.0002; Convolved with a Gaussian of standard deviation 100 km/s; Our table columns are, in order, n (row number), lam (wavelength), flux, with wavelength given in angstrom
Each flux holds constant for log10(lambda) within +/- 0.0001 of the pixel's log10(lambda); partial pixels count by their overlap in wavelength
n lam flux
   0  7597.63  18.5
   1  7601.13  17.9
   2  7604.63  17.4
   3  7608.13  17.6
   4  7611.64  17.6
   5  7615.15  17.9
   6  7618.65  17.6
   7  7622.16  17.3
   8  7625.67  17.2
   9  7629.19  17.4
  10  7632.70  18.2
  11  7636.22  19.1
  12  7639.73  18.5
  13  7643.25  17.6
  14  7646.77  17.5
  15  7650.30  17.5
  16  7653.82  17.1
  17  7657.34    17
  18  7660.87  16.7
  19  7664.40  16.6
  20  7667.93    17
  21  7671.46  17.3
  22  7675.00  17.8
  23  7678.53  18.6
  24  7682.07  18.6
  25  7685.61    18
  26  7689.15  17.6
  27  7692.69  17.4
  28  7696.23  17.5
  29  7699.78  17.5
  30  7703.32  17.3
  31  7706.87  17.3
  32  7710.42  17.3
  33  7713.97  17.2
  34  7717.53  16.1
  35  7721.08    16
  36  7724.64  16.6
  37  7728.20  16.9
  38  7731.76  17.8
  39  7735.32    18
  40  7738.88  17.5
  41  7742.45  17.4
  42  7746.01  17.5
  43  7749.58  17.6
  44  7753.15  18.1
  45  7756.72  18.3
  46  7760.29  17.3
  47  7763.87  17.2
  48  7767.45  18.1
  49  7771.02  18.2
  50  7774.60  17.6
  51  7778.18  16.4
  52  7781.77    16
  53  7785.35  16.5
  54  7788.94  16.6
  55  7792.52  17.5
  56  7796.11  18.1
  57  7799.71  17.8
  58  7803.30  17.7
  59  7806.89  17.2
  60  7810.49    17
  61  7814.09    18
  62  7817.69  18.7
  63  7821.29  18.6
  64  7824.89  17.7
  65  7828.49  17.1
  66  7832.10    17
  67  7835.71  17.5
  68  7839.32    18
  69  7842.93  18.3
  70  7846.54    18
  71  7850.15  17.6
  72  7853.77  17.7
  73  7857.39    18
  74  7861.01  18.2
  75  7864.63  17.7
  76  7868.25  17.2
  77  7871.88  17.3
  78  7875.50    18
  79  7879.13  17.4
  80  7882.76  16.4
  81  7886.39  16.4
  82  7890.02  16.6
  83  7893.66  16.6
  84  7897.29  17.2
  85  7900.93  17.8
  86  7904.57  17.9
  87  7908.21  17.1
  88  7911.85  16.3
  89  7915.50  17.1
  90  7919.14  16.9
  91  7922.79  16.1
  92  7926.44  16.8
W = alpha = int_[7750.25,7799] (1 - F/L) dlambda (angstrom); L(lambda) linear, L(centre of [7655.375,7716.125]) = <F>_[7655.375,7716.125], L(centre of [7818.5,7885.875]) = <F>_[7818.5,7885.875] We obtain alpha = 0.4 angstrom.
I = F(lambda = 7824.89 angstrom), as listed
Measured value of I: 17.7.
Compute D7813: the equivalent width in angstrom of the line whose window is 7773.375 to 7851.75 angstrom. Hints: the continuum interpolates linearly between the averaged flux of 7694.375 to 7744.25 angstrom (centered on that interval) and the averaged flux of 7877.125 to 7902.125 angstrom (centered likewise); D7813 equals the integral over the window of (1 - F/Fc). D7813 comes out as -2.2 angstrom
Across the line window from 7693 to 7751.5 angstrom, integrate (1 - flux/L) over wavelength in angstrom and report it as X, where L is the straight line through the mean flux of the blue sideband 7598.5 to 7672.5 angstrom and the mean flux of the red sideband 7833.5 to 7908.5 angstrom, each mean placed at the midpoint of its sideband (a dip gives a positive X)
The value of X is 0.97 angstrom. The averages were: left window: 17.5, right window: 17.5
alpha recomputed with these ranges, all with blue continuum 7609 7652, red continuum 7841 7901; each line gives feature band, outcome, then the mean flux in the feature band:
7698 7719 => 0.6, 17.1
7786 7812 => 0.2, 17.4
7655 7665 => 0.5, 16.8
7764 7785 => 0.4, 17.2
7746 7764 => -0.1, 17.7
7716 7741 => 0.9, 17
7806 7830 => -0.4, 17.8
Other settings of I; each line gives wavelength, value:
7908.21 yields 17.1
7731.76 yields 17.8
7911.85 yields 16.3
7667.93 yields 17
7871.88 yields 17.3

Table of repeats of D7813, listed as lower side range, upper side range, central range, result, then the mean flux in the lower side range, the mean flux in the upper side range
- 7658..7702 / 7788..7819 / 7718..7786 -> 1.10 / 17.5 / 17.6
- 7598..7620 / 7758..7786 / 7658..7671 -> 0.52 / 17.7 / 17.2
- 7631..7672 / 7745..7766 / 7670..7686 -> -0.48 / 17.5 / 17.7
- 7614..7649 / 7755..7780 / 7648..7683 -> 0.73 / 17.8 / 17.6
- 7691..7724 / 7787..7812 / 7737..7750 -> -0.23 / 17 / 17.4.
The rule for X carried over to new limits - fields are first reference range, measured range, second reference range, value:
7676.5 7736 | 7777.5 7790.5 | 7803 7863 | 0.93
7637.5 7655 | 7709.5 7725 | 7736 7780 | 0.91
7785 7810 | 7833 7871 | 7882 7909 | -1.35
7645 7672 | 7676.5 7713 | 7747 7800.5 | -1.10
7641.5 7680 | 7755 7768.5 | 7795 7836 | -0.10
